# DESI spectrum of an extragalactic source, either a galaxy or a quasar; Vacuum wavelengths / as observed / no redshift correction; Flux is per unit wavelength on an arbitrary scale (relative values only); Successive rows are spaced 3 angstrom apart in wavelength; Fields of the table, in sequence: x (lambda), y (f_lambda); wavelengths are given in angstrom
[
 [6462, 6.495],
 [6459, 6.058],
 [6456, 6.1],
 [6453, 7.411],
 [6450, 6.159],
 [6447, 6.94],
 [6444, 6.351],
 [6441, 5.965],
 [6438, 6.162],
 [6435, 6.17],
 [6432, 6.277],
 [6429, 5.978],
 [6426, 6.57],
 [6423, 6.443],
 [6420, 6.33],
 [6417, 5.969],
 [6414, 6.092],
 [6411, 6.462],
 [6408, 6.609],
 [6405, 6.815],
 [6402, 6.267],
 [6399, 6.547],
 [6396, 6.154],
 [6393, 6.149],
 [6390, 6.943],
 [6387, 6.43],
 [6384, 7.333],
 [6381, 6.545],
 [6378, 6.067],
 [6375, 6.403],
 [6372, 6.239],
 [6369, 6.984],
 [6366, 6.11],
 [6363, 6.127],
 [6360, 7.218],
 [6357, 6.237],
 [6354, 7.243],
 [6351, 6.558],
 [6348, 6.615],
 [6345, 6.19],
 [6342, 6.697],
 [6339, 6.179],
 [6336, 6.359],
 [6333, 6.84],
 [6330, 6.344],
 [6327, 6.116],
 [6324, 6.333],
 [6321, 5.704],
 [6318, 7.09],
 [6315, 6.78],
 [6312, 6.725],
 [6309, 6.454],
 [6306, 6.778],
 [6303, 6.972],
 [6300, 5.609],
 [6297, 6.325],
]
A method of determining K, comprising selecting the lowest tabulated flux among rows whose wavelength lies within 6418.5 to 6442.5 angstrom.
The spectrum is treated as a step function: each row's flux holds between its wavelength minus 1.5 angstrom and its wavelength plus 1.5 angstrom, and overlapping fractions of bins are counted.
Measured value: 5.965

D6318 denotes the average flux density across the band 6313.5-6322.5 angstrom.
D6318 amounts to 6.52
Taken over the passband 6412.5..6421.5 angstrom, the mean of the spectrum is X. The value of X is 6.13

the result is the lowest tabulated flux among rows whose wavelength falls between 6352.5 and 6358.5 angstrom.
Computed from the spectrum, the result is 6.237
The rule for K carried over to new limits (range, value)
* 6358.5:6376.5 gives 6.11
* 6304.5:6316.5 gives 6.454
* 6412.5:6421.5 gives 5.969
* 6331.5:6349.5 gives 6.179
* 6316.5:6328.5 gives 5.704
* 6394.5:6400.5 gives 6.154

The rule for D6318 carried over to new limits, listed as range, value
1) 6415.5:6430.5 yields 6.26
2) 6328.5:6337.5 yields 6.51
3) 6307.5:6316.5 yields 6.65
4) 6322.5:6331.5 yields 6.26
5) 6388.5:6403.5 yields 6.41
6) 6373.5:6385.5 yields 6.59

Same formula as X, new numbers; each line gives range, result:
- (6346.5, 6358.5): 6.66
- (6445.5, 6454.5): 6.84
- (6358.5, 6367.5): 6.48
